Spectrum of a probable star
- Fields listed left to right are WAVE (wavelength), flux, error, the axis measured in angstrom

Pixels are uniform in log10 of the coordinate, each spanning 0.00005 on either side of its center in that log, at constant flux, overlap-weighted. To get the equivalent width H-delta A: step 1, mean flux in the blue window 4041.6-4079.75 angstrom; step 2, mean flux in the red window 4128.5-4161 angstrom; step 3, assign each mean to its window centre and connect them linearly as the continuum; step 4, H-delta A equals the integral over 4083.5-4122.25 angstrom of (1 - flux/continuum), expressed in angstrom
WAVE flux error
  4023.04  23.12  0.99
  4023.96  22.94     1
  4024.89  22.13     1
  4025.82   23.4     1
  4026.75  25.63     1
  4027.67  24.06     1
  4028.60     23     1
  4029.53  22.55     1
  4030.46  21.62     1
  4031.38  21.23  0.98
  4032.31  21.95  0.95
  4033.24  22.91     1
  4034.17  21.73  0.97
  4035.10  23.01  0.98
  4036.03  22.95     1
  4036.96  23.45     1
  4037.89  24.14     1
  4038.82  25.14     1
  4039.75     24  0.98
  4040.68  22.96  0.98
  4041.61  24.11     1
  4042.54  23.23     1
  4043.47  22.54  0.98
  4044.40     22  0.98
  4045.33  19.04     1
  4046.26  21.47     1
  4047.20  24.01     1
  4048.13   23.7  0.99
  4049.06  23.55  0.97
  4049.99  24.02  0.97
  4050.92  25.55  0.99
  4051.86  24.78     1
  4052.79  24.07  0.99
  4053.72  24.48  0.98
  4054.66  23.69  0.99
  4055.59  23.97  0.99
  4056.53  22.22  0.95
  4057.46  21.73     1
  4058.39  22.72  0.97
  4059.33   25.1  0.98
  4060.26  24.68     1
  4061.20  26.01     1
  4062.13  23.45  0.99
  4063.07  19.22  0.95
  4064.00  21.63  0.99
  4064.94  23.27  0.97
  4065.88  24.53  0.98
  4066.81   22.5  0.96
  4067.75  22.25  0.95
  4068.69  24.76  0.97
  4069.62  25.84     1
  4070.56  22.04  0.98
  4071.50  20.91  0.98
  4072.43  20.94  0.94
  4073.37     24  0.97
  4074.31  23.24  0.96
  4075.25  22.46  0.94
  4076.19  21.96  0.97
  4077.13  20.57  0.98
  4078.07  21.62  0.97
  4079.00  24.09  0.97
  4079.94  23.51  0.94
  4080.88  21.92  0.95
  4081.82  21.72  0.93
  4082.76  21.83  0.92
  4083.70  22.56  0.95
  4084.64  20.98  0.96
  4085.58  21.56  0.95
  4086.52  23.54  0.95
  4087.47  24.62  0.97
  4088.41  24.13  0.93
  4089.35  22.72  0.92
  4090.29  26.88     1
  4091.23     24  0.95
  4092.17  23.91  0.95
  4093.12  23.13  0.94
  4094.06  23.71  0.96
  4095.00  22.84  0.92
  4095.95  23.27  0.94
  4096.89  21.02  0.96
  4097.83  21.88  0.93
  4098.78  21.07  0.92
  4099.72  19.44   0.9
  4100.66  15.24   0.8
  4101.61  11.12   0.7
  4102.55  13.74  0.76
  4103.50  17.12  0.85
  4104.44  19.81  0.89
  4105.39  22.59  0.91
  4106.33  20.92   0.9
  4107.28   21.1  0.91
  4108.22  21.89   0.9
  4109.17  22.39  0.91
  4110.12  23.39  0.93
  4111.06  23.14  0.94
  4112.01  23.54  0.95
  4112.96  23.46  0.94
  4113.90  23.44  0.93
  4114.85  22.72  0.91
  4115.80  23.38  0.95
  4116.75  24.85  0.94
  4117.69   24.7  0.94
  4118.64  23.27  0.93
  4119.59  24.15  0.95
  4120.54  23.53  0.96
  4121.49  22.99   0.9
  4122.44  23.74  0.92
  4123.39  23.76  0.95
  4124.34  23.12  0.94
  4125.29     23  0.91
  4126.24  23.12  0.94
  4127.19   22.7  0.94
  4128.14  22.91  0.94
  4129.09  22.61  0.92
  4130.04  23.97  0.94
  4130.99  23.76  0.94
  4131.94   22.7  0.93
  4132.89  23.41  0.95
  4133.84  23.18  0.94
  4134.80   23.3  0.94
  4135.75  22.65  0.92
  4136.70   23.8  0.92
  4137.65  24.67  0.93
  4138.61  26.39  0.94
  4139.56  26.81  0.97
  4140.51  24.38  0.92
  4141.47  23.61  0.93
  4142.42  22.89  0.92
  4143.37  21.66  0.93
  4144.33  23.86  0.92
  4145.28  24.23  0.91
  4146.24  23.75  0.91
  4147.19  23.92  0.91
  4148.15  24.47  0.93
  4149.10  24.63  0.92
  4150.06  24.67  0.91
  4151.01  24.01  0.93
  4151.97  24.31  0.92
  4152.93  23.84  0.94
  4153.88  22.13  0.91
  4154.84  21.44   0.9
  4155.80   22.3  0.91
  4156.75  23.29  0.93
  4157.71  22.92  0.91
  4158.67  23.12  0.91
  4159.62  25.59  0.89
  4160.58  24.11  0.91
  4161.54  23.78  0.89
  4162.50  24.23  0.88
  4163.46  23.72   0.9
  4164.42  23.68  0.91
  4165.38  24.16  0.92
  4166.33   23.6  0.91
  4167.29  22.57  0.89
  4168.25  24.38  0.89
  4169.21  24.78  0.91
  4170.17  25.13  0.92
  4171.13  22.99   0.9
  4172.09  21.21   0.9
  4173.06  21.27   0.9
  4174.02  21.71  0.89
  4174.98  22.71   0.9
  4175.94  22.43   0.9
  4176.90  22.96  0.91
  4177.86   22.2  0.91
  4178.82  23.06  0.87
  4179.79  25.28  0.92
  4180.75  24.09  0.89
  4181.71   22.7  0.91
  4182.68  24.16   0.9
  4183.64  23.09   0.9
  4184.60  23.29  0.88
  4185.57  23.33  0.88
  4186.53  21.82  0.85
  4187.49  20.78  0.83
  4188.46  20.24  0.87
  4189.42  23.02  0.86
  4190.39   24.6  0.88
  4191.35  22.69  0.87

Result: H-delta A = 2.2 angstrom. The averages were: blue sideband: 23.1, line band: 22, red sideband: 23.7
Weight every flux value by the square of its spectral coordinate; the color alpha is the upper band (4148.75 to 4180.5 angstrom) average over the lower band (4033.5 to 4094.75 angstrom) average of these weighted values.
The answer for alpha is 1.1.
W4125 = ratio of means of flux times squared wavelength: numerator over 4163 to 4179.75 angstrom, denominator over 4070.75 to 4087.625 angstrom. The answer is 1.09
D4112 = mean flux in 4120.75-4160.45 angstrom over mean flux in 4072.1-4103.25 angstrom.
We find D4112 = 1.08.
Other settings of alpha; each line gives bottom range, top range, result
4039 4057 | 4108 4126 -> 1.04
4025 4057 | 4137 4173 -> 1.08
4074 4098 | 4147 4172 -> 1.08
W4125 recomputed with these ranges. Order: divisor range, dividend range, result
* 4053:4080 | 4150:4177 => 1.06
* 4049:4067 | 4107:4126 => 1.02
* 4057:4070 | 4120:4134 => 1.02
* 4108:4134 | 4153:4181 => 1.02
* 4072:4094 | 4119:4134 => 1.04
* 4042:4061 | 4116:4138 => 1.04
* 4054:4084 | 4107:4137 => 1.04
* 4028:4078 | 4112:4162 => 1.07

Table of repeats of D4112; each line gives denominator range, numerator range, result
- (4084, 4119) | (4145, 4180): 1.07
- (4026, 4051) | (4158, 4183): 1.02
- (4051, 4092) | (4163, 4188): 1.00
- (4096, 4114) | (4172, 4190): 1.11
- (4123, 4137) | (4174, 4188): 0.99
